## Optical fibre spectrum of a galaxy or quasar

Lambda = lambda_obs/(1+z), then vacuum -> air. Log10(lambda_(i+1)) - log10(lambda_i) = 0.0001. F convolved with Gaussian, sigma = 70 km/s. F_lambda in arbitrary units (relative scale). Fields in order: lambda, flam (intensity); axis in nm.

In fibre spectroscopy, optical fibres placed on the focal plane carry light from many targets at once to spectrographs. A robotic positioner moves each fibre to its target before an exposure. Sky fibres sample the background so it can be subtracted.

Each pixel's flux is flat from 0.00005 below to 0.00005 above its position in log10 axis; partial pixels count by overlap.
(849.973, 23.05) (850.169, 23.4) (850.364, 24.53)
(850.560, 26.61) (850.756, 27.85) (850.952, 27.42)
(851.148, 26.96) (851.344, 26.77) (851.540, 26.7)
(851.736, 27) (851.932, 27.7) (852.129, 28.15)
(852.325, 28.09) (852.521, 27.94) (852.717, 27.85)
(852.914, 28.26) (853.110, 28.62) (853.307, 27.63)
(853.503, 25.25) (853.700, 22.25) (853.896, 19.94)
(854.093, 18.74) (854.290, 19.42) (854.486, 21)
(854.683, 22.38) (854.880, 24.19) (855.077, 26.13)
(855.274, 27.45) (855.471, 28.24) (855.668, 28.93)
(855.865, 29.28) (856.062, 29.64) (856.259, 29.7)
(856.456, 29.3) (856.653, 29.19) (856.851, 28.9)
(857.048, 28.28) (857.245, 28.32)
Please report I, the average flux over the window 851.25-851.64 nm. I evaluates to 26.7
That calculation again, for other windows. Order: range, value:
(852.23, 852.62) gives 28.1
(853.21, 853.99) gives 23.8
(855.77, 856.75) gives 29.4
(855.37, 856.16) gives 29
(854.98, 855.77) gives 27.7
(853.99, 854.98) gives 21.1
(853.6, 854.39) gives 20.1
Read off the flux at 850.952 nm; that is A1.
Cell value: 27.42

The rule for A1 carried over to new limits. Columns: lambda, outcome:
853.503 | 25.25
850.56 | 26.61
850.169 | 23.4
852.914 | 28.26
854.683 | 22.38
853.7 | 22.25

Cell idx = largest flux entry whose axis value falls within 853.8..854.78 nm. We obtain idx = 22.38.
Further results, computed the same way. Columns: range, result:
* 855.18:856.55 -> 29.7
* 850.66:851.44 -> 27.85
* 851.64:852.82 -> 28.15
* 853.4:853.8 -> 25.25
